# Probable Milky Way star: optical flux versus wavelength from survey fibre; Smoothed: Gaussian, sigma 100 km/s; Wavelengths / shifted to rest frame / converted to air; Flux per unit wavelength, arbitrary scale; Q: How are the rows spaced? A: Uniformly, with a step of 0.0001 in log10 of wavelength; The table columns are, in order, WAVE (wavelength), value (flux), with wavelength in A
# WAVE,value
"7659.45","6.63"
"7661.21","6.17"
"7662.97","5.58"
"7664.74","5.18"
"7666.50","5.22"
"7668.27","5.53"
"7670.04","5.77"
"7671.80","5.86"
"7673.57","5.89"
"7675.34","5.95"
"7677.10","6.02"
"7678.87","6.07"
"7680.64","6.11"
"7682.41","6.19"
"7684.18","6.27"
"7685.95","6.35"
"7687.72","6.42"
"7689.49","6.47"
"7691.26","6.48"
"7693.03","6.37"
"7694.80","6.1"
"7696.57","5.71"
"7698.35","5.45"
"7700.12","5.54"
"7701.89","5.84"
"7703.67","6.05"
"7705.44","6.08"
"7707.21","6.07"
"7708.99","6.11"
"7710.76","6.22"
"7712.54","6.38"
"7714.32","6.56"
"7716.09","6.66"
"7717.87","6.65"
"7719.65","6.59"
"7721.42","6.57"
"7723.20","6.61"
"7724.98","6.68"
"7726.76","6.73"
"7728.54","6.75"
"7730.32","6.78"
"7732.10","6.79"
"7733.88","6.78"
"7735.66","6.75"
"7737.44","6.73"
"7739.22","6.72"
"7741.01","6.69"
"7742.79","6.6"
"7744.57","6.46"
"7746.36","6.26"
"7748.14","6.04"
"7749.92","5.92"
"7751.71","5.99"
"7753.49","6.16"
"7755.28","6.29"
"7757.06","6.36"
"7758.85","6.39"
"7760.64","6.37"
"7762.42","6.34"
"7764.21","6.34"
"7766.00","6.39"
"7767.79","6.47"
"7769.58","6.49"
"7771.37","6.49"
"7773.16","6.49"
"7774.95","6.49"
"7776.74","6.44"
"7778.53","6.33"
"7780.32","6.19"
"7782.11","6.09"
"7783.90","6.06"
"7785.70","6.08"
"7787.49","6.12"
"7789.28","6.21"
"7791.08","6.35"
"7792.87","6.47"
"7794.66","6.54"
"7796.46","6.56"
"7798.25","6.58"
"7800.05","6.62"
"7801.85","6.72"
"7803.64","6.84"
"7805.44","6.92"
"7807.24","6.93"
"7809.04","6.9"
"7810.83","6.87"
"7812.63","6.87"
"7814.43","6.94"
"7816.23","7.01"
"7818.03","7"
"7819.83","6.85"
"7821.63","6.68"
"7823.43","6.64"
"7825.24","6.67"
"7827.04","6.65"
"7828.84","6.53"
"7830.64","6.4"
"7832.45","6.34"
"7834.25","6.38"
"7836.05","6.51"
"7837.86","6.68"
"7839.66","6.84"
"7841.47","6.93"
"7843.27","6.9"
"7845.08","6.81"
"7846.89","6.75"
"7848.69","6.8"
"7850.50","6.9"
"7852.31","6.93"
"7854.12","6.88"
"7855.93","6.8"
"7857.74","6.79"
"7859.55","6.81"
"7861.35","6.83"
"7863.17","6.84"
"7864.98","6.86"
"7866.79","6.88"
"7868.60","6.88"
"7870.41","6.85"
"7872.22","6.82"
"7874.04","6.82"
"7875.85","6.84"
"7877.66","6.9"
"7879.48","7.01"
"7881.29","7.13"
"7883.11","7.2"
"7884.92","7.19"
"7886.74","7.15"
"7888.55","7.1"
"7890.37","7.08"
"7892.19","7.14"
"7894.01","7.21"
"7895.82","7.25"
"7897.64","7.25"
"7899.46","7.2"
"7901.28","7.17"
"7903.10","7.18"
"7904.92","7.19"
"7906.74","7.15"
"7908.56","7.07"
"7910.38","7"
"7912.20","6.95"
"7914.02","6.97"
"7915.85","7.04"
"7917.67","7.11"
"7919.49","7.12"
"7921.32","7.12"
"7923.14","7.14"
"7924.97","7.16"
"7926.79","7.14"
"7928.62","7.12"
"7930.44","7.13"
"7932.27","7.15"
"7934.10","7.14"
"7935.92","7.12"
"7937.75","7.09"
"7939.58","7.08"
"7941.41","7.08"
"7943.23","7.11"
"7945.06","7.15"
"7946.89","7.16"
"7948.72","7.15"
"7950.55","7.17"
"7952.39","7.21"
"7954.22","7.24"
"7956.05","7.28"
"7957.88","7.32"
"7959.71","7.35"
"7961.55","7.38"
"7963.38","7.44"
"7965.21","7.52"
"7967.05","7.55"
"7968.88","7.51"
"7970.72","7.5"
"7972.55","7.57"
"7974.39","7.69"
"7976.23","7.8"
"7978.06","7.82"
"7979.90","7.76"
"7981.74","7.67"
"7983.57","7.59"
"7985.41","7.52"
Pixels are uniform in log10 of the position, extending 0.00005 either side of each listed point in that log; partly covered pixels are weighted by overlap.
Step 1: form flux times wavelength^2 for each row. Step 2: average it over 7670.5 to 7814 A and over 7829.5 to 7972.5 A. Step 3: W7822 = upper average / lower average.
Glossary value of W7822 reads 1.15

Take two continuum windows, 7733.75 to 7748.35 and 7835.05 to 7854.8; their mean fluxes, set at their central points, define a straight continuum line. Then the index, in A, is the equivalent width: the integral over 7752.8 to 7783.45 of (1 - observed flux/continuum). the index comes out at 1.3 A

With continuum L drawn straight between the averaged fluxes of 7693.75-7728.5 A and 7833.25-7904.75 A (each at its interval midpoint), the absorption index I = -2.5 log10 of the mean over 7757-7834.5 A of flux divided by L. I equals 0.01 mag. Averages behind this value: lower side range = 6.26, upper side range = 6.94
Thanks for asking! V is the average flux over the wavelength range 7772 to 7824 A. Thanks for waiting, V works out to 6.58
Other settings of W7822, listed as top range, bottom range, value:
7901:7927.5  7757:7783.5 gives 1.16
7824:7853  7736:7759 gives 1.08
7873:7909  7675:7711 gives 1.23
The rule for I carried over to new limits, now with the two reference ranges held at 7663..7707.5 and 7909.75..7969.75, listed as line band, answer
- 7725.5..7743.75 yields -0.09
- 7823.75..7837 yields 0.03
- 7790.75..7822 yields -0.04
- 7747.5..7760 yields 0.02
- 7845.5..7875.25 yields -0.01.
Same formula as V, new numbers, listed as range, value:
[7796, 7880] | 6.78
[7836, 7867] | 6.82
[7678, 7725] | 6.24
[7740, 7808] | 6.4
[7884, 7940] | 7.13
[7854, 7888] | 6.92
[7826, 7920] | 6.92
